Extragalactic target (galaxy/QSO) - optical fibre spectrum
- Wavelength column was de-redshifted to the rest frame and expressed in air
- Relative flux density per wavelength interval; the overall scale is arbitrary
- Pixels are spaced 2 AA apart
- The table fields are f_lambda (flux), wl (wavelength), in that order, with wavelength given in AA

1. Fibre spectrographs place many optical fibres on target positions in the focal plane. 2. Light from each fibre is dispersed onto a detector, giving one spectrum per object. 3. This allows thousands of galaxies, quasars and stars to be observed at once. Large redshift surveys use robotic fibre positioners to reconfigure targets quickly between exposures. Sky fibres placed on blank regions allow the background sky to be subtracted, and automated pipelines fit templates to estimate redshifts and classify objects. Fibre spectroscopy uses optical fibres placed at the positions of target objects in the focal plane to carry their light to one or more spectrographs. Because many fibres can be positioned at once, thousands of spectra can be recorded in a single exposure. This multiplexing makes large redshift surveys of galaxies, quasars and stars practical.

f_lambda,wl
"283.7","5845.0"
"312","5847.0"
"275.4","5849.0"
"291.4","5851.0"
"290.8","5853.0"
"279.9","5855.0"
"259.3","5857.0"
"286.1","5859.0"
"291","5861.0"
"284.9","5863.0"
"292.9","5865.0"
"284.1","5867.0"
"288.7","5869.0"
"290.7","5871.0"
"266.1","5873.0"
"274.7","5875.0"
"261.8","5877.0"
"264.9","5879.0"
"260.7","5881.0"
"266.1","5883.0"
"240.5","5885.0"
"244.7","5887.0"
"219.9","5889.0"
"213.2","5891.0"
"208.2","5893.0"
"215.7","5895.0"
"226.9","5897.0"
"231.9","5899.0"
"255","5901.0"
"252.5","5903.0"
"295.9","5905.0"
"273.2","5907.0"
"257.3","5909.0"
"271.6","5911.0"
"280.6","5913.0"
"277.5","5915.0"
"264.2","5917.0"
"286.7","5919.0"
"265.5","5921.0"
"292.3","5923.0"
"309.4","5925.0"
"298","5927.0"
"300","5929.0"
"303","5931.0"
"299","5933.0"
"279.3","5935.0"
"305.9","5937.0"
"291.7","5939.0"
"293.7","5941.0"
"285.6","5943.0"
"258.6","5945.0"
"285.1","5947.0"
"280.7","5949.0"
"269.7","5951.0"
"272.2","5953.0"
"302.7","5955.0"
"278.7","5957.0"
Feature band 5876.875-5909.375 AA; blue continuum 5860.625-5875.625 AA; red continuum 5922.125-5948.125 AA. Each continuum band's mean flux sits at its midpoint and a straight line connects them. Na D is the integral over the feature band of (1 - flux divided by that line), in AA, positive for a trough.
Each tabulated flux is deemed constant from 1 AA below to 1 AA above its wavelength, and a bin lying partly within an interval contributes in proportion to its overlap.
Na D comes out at 4.7 AA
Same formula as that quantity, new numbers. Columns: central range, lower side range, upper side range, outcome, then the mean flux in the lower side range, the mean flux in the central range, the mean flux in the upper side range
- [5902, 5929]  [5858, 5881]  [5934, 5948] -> 0.4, 280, 280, 286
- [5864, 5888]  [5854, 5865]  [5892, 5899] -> -1.6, 281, 270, 219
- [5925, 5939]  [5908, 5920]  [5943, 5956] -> -1.1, 273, 298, 279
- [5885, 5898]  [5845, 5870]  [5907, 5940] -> 2.9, 286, 223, 286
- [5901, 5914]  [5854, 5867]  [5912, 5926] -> 0.5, 282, 271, 282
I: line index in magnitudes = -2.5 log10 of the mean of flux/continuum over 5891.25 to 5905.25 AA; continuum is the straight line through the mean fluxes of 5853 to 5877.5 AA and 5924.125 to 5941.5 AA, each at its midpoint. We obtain 0.22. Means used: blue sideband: 281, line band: 236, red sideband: 298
